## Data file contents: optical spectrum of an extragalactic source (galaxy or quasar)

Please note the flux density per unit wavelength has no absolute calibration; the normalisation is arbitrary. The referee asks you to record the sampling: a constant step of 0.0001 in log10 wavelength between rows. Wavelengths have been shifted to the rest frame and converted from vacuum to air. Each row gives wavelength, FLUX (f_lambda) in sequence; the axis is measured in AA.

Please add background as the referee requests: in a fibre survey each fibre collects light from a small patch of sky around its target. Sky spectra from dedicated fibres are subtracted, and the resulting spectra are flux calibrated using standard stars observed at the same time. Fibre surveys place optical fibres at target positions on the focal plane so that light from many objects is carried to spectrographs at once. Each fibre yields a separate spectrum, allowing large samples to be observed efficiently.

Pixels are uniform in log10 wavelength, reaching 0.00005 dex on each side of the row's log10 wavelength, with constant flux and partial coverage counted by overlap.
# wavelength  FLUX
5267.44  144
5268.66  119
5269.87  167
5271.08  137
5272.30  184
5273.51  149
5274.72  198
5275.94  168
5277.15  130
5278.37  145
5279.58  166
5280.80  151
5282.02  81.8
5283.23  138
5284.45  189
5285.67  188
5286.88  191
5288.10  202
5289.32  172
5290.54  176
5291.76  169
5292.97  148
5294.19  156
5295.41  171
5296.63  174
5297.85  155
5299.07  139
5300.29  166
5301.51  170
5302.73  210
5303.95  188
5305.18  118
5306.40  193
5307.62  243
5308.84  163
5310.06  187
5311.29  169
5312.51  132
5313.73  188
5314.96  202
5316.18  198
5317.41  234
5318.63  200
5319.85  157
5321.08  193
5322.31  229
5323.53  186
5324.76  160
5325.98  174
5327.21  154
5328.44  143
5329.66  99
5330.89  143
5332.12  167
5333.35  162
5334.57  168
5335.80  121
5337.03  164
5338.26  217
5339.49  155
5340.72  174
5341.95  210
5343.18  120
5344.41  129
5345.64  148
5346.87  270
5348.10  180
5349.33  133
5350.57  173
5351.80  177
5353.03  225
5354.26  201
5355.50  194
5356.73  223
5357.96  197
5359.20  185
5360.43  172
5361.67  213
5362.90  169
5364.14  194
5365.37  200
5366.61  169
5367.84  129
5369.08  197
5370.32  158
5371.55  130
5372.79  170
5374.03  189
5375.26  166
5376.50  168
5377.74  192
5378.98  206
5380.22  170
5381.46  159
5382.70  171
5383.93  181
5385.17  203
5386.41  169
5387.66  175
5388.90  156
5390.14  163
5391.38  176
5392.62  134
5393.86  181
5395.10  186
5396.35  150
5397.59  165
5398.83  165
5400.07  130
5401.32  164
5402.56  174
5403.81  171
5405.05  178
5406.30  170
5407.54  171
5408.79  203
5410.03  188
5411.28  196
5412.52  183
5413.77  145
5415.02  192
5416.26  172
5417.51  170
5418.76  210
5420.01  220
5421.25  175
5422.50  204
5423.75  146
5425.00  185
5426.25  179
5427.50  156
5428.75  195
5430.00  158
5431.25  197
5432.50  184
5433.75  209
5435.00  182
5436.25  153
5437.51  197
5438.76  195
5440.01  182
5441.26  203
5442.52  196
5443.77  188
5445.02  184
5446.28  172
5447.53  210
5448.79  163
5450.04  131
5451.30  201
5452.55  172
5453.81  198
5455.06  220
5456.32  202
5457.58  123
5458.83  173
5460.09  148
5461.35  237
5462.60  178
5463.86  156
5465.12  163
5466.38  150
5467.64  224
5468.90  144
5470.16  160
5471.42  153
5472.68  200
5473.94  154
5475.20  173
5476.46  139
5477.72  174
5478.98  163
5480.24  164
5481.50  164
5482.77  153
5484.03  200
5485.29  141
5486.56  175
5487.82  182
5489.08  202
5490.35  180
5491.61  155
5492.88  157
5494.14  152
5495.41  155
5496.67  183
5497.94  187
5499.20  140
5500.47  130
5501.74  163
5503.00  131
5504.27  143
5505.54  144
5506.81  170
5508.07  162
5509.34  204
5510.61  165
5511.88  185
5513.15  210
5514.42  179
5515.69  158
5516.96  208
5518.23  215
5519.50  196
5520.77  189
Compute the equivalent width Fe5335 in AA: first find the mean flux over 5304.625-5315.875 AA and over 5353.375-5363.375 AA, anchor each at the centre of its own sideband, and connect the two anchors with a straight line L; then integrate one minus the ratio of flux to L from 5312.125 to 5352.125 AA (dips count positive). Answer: 3.03 AA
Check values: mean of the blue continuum 178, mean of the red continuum 195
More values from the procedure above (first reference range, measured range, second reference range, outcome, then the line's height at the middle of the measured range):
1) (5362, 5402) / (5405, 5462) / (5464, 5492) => -4.59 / 169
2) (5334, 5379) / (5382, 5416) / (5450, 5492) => 0.77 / 176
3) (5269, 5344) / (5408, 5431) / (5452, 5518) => -1.69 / 170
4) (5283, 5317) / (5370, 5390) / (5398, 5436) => 0.57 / 178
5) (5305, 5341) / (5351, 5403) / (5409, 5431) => 0.57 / 178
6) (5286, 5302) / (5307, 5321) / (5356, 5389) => -1.42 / 171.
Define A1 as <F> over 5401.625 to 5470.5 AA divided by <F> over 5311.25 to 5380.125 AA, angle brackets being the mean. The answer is 1.02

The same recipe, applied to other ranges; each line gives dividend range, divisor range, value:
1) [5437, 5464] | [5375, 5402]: 1.08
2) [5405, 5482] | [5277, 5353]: 1.05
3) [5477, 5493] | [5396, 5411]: 1.00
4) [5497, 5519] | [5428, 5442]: 0.91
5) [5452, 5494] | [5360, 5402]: 1.00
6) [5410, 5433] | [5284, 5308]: 1.04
